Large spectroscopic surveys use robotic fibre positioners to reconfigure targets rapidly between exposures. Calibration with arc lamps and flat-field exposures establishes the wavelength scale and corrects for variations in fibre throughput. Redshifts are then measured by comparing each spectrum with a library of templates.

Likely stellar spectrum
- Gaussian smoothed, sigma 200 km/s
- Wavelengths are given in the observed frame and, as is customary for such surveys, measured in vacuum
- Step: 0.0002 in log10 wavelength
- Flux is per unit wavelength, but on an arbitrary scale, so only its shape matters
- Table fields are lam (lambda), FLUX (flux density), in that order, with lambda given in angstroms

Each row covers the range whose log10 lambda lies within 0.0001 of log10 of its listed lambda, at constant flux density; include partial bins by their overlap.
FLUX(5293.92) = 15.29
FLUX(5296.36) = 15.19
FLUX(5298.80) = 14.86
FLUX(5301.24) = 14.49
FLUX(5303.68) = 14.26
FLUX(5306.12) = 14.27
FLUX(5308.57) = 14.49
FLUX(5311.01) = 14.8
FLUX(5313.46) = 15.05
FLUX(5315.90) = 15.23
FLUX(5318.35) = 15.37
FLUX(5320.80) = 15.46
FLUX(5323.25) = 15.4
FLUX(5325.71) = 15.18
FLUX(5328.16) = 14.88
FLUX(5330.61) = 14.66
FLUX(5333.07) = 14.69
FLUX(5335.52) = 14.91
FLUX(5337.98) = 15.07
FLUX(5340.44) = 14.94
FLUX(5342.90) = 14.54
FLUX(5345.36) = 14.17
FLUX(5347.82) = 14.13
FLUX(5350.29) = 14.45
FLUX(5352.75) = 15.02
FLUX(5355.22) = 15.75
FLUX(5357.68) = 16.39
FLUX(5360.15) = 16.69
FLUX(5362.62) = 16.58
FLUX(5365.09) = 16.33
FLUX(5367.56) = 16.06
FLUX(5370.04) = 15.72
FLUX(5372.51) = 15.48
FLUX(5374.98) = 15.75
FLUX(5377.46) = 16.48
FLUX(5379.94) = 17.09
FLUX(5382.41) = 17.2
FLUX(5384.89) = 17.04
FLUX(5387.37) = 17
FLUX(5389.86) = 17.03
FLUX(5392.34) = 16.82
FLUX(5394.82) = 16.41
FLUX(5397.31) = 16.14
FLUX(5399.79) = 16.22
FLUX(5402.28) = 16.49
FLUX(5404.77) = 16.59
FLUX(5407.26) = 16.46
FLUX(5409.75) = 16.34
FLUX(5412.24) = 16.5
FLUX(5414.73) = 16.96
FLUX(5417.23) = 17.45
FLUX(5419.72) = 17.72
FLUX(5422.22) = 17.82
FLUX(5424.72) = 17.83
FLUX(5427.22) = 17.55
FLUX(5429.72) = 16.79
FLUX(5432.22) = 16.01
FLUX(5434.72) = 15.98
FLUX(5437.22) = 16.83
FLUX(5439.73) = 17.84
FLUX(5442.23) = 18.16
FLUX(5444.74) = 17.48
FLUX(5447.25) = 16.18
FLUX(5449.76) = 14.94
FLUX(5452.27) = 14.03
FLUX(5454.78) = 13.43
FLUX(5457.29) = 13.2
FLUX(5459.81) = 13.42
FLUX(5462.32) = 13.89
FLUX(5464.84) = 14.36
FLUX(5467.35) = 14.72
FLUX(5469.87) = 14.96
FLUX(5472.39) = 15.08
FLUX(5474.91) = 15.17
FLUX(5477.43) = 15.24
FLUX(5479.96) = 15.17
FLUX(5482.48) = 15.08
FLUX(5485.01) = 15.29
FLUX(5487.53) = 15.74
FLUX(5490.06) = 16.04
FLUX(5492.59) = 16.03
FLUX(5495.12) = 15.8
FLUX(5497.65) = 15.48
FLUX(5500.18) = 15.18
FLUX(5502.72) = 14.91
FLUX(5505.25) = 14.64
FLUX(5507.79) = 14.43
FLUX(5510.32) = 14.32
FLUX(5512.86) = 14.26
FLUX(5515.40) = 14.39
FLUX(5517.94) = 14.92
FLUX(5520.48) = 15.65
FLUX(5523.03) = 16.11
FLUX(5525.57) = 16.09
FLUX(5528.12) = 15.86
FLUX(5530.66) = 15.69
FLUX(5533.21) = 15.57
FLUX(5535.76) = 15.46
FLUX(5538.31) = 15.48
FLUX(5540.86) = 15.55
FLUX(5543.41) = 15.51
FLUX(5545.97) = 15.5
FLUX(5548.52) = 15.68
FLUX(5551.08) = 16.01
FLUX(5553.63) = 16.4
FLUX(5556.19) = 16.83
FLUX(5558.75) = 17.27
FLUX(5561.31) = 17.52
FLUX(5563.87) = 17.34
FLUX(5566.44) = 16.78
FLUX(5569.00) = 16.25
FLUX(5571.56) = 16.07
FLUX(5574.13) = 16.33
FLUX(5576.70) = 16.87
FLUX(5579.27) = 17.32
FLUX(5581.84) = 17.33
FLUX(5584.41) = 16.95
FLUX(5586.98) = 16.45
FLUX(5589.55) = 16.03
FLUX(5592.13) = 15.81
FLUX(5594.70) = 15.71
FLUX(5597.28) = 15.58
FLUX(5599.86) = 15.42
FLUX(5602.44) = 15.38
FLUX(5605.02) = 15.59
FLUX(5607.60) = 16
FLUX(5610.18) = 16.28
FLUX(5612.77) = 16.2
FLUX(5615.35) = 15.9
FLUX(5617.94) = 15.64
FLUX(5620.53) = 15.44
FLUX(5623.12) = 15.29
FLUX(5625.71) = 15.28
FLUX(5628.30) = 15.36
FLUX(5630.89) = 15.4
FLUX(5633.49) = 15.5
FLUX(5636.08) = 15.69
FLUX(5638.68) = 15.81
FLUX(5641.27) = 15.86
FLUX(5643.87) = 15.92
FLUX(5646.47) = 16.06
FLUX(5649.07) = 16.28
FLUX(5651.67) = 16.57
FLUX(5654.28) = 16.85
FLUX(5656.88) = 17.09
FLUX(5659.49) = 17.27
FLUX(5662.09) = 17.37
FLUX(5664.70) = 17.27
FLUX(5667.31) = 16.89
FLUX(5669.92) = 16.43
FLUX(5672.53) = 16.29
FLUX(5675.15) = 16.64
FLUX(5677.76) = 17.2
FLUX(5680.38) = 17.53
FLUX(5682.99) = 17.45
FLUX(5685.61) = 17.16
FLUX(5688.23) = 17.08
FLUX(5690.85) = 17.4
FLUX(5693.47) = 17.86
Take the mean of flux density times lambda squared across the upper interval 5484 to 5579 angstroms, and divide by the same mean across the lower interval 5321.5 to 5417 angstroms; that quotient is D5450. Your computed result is 1.05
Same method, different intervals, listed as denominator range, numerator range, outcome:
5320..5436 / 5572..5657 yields 1.08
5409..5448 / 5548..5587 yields 1.03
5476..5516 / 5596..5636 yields 1.08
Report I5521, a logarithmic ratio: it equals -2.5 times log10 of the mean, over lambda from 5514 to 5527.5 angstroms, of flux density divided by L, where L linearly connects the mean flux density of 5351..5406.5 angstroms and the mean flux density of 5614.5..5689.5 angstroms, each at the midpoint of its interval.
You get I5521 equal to 0.06 mag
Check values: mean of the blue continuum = 16.4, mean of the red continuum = 16.4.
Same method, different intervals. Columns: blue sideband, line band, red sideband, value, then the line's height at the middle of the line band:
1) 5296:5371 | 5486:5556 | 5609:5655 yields 0.01 mag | 15.6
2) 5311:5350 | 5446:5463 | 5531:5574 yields 0.11 mag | 15.6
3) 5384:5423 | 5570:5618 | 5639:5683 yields 0.04 mag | 16.7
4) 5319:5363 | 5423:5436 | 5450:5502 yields -0.13 mag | 15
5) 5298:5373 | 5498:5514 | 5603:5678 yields 0.07 mag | 15.7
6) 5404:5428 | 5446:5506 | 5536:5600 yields 0.13 mag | 16.8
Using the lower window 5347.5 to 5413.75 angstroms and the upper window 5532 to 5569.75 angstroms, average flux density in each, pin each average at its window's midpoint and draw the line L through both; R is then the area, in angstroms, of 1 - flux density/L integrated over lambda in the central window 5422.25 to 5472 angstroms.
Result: 1.7 angstroms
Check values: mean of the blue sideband 16.3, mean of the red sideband 16.2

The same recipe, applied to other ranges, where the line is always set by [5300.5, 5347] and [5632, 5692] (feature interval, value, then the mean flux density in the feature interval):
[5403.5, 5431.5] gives -3.15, 17.1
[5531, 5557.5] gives 0.39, 15.8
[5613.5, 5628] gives 0.81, 15.5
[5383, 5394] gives -1.29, 17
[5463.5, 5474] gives 0.56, 14.8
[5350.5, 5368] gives -1.16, 16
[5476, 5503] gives 0.46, 15.5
